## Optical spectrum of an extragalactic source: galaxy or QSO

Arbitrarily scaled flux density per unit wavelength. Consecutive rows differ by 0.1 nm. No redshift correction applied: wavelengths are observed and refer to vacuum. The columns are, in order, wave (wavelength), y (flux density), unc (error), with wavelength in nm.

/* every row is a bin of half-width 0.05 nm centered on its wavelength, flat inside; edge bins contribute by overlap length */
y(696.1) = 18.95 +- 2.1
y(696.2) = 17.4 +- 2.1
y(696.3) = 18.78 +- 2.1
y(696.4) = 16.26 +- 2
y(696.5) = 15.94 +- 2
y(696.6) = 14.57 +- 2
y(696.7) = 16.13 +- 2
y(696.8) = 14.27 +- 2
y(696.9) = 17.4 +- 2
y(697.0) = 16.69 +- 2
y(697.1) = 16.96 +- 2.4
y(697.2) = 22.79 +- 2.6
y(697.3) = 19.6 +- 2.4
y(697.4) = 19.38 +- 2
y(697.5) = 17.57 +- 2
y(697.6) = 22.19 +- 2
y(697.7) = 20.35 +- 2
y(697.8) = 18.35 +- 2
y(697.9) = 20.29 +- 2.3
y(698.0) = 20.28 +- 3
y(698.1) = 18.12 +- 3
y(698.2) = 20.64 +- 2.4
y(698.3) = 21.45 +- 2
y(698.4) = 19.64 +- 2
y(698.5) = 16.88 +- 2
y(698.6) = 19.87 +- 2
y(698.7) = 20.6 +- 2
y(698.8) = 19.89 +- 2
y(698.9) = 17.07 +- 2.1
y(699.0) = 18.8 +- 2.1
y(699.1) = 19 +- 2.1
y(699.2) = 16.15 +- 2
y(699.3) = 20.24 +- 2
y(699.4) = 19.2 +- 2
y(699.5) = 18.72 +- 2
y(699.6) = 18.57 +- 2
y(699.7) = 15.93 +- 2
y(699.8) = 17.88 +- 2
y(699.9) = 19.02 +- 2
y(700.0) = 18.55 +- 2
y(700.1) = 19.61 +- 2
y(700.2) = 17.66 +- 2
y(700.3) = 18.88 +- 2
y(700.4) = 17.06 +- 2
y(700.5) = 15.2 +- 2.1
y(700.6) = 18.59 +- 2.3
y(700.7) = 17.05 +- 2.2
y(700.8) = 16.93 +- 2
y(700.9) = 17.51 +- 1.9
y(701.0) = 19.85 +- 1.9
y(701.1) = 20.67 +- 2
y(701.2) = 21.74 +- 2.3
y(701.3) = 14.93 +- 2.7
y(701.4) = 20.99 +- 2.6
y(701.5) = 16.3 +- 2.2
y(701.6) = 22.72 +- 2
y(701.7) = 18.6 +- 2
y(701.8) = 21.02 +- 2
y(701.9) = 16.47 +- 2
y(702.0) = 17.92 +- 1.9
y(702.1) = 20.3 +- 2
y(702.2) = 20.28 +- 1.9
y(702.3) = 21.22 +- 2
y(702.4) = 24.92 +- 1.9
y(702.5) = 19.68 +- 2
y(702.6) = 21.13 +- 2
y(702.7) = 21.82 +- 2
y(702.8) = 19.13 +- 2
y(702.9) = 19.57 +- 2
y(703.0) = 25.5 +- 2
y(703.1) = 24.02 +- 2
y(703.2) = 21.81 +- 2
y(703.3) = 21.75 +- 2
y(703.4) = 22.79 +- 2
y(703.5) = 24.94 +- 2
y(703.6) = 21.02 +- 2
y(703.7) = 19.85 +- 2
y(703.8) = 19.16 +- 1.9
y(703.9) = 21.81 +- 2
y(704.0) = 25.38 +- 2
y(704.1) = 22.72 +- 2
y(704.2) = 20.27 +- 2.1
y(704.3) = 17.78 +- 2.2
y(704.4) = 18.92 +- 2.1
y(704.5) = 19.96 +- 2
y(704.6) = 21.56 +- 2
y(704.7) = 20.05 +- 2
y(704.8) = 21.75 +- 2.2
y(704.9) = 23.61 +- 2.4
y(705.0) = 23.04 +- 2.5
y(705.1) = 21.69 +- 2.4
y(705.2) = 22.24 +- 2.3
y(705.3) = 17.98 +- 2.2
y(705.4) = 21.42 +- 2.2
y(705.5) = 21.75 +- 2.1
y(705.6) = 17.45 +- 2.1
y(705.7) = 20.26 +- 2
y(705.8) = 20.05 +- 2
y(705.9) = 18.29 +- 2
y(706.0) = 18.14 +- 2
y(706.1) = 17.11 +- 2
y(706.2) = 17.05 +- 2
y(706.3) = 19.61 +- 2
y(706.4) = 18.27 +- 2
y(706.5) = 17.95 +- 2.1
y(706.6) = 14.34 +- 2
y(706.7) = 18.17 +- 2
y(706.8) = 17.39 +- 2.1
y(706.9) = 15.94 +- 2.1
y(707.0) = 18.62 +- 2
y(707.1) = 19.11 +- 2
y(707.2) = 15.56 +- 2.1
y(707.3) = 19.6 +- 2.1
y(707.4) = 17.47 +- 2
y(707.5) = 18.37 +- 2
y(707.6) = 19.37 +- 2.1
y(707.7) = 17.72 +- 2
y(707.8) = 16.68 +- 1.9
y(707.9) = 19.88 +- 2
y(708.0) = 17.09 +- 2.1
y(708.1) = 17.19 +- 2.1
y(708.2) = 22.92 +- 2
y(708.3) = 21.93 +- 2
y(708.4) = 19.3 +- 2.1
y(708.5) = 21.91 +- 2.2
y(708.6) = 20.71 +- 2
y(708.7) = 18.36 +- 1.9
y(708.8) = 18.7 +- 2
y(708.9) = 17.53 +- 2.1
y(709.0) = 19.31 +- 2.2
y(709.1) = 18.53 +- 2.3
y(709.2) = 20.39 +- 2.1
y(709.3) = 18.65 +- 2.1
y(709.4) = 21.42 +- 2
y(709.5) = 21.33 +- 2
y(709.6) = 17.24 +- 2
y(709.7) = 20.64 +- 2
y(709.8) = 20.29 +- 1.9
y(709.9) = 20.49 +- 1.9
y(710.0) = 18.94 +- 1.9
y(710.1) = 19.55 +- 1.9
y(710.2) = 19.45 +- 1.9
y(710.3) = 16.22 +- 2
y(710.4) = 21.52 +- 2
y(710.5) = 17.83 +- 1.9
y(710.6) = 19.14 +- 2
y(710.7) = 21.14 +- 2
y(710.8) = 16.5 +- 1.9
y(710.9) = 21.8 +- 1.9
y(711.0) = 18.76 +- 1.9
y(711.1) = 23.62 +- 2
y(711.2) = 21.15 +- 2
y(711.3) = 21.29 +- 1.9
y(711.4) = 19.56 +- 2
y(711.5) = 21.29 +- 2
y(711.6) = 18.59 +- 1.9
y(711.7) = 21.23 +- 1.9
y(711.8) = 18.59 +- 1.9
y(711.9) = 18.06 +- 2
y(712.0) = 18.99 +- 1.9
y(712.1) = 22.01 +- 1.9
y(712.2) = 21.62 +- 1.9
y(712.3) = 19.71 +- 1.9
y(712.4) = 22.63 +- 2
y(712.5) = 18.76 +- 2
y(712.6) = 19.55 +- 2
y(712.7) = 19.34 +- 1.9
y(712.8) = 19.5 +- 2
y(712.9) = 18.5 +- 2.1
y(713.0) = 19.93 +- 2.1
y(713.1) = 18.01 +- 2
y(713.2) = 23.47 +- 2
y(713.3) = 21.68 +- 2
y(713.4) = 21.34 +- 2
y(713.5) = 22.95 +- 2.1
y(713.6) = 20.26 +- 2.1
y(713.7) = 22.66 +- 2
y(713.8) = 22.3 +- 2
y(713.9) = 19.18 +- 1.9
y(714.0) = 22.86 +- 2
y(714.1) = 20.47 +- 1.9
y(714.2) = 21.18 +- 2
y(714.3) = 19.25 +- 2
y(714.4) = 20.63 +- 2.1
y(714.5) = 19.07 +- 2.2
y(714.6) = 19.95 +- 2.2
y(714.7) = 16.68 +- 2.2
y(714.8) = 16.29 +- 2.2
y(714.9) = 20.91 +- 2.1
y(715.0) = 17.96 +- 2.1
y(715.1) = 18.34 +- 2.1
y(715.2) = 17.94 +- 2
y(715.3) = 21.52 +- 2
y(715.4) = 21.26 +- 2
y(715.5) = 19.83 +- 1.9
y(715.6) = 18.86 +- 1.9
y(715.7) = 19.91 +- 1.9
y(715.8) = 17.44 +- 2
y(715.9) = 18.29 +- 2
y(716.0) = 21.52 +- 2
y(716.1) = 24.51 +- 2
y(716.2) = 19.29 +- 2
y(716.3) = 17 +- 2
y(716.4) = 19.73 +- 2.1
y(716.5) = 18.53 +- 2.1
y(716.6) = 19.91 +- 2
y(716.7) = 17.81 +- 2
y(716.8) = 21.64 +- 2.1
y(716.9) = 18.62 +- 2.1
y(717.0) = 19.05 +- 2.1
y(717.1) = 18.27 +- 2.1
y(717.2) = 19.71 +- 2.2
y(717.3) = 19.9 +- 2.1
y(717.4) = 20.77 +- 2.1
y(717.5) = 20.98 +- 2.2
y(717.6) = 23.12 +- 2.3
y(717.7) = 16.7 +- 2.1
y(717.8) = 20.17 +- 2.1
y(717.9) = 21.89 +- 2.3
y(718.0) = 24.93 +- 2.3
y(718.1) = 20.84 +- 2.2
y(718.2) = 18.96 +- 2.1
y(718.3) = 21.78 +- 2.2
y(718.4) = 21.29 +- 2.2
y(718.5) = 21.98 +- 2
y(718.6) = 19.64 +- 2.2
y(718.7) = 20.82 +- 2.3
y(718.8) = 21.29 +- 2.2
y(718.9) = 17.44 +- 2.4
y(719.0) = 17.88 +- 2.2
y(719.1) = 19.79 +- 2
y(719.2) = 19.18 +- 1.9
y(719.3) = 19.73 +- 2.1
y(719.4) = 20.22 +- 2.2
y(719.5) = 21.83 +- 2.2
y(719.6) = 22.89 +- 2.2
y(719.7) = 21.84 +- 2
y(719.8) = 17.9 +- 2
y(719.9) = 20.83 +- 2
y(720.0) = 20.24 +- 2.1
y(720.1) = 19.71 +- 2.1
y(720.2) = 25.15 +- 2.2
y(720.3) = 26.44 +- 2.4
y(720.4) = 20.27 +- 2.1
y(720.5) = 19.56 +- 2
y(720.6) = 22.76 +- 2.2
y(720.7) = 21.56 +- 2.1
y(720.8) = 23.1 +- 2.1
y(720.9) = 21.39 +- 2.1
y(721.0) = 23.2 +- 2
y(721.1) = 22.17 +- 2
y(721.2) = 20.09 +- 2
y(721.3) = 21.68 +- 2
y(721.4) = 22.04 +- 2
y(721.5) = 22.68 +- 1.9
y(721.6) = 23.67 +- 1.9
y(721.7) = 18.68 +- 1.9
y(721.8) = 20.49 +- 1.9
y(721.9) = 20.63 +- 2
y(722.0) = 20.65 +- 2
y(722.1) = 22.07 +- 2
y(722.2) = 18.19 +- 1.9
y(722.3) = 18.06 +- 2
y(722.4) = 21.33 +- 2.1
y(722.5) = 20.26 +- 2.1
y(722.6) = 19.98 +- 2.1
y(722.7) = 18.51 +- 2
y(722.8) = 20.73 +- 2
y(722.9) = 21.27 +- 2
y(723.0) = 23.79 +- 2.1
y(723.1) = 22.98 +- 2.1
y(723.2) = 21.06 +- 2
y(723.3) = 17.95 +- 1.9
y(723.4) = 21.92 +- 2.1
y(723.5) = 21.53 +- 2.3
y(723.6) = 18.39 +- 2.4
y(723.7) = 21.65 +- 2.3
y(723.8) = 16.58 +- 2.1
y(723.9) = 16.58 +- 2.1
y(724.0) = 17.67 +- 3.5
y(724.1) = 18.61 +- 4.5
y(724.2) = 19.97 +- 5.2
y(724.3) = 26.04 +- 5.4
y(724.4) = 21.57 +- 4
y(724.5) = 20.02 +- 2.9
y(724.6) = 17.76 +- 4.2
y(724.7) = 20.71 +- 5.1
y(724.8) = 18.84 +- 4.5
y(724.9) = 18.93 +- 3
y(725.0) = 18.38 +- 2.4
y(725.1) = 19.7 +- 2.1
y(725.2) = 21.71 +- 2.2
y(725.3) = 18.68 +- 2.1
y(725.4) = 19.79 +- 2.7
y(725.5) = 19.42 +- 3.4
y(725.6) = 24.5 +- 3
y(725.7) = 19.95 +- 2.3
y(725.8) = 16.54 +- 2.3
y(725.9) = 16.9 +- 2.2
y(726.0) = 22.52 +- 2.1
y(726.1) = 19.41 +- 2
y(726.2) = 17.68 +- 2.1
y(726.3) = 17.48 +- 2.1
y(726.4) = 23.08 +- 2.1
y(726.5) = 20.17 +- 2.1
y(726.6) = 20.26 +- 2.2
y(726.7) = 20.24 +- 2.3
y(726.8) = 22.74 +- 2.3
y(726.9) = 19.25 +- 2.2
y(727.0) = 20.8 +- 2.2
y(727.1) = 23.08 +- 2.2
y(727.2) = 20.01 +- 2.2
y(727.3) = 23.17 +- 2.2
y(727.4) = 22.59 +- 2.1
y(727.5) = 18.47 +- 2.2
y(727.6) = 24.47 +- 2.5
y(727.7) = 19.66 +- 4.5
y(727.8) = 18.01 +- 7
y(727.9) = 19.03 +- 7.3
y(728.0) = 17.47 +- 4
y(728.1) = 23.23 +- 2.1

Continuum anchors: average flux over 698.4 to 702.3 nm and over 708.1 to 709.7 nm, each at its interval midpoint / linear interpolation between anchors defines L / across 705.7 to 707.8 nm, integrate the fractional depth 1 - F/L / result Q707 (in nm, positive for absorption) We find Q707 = 0.17 nm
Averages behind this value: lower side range 18.6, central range 17.9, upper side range 19.8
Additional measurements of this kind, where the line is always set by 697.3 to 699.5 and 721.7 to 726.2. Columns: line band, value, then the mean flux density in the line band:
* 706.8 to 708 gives 0.10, 18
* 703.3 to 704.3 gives -0.12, 21.8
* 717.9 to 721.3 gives -0.21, 21.1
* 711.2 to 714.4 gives -0.13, 20.5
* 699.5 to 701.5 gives 0.12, 18.2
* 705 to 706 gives -0.03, 20.2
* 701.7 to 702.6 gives -0.04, 20.2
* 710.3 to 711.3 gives -0.02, 20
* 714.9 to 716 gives 0.03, 19.3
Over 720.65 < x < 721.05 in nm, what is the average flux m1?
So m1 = 22.3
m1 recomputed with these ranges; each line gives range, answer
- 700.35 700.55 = 16.1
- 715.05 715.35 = 19.3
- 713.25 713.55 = 22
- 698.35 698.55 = 18.3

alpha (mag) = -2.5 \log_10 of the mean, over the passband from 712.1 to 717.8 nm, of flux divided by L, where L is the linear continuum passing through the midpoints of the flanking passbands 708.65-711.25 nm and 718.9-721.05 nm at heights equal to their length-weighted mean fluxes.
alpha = 0.020 mag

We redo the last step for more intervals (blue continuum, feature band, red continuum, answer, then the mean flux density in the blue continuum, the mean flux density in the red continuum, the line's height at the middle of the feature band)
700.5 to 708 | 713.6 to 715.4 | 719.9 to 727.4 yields 0.02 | 19.7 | 20.6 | 20.2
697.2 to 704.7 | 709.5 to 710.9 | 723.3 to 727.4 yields 0.03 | 19.8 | 20.1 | 19.9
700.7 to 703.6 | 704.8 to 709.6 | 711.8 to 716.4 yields 0.06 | 20.5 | 20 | 20.3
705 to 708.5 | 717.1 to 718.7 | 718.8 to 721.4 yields 0.00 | 18.8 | 21.1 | 20.7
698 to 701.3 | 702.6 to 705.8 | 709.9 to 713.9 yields -0.11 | 18.6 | 20.2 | 19.2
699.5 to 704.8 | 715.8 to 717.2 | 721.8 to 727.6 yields 0.04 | 19.9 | 20.2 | 20.1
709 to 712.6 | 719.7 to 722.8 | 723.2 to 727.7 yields -0.06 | 19.9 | 20.1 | 20.1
